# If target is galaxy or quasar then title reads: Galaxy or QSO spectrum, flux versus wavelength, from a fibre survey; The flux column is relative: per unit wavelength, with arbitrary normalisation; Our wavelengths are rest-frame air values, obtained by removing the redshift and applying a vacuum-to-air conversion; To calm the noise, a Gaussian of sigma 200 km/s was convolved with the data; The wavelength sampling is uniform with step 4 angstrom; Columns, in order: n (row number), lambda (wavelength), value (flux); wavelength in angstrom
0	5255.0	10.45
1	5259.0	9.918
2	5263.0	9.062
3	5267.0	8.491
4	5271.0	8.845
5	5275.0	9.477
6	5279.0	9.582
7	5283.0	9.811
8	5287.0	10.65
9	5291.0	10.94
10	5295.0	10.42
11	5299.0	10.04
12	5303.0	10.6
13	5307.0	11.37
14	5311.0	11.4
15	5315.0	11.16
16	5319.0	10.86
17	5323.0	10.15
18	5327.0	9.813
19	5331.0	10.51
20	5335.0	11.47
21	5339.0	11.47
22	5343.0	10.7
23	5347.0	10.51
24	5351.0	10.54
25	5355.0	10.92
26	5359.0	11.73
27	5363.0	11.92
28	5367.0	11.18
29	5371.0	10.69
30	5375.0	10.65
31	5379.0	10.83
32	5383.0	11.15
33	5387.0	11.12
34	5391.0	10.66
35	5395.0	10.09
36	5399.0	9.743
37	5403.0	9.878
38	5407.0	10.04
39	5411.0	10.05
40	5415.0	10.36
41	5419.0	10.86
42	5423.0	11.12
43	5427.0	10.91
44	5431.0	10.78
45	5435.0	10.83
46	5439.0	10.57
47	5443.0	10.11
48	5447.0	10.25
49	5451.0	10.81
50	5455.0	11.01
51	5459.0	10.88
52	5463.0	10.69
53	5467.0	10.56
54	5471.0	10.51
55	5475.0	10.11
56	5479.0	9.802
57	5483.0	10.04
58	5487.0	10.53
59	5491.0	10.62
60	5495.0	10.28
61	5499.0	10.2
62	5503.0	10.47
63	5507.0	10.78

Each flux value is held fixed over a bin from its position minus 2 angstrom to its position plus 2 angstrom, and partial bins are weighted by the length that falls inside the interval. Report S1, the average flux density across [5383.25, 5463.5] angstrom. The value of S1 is 10.5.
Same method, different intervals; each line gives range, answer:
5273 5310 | 10.4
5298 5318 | 11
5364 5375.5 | 11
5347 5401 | 10.9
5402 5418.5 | 10.2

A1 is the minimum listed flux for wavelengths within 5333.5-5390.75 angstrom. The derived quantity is 10.51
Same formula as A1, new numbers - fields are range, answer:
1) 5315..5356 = 9.813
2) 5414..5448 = 10.11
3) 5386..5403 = 9.743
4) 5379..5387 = 10.83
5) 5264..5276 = 8.491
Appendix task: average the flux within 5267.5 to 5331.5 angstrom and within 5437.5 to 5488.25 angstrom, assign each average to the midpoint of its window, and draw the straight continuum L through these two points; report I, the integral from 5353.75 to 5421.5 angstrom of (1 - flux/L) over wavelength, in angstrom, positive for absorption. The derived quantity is -2.07 angstrom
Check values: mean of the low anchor 10.3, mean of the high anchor 10.4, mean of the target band 10.7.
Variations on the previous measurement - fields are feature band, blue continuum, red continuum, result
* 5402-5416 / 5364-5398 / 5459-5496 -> 0.79 angstrom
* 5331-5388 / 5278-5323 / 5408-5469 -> -2.20 angstrom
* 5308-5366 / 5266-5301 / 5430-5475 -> -4.97 angstrom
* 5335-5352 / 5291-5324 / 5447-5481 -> -0.28 angstrom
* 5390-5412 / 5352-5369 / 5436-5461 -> 1.95 angstrom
